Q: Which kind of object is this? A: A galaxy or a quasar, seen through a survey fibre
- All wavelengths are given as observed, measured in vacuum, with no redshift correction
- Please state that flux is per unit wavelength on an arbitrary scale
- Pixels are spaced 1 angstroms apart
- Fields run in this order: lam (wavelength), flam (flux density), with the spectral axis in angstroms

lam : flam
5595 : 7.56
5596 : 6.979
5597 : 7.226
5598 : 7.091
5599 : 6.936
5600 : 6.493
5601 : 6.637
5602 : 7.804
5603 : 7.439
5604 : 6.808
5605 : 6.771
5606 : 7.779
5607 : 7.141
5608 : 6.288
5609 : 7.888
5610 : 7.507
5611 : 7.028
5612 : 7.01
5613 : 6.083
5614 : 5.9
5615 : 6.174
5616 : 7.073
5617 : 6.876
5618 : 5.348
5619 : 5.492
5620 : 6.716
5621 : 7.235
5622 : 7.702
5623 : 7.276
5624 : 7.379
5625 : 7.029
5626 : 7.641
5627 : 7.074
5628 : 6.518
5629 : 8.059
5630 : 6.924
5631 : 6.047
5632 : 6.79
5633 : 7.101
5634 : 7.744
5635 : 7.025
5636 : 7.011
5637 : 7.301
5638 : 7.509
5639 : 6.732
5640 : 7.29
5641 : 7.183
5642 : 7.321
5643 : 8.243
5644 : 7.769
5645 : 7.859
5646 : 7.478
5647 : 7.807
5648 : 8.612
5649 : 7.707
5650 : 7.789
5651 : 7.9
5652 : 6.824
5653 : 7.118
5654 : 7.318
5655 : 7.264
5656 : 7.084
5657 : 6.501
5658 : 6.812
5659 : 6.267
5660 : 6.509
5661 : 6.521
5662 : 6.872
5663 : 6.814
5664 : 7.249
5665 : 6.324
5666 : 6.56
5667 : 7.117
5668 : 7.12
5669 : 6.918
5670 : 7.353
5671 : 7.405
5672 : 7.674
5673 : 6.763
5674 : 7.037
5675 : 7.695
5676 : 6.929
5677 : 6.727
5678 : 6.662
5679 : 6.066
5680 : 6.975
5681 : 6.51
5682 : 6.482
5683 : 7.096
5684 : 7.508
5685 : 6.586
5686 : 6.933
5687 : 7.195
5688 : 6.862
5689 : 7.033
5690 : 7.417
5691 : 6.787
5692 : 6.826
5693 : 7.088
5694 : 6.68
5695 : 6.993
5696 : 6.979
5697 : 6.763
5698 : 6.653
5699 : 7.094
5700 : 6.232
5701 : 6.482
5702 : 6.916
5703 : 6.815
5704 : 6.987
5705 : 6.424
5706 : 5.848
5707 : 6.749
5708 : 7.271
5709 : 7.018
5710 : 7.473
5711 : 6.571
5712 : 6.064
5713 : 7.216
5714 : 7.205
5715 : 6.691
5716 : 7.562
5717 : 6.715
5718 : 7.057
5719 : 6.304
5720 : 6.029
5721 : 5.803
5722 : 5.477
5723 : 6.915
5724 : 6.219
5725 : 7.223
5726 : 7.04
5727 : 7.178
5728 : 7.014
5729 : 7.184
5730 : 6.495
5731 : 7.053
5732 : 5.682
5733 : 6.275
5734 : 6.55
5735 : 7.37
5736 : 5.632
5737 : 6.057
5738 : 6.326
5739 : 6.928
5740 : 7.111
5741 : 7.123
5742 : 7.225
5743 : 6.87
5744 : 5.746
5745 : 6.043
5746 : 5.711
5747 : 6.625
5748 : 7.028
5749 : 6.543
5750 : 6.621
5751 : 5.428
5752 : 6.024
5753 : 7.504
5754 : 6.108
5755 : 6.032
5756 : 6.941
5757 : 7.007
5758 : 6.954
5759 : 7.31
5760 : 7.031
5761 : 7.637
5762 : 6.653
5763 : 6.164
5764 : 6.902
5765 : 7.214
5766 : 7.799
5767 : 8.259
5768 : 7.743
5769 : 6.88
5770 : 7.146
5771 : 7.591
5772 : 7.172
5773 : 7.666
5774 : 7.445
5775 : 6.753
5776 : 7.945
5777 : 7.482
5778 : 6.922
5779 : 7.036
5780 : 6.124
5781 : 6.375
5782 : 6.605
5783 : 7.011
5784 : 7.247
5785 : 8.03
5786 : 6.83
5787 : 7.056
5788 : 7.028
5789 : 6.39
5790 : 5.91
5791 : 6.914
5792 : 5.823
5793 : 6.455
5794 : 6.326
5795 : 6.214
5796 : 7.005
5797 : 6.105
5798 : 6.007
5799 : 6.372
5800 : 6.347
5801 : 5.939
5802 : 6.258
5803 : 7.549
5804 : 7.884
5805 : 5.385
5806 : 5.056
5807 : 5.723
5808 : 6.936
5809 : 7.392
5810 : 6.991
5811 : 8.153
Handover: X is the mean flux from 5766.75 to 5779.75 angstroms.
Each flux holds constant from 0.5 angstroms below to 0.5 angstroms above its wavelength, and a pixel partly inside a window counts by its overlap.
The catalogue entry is 7.35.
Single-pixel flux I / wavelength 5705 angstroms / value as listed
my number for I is 6.424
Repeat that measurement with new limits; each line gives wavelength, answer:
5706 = 5.848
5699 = 7.094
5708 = 7.271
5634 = 7.744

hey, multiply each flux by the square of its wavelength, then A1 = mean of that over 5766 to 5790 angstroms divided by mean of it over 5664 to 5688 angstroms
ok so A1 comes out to 1.1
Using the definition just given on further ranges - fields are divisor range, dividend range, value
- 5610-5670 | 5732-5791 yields 1.01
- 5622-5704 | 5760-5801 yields 1.02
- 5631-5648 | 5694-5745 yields 0.93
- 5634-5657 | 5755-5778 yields 1.01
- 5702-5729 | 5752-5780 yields 1.08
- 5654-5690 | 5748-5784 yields 1.04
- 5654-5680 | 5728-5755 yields 0.97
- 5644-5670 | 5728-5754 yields 0.94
